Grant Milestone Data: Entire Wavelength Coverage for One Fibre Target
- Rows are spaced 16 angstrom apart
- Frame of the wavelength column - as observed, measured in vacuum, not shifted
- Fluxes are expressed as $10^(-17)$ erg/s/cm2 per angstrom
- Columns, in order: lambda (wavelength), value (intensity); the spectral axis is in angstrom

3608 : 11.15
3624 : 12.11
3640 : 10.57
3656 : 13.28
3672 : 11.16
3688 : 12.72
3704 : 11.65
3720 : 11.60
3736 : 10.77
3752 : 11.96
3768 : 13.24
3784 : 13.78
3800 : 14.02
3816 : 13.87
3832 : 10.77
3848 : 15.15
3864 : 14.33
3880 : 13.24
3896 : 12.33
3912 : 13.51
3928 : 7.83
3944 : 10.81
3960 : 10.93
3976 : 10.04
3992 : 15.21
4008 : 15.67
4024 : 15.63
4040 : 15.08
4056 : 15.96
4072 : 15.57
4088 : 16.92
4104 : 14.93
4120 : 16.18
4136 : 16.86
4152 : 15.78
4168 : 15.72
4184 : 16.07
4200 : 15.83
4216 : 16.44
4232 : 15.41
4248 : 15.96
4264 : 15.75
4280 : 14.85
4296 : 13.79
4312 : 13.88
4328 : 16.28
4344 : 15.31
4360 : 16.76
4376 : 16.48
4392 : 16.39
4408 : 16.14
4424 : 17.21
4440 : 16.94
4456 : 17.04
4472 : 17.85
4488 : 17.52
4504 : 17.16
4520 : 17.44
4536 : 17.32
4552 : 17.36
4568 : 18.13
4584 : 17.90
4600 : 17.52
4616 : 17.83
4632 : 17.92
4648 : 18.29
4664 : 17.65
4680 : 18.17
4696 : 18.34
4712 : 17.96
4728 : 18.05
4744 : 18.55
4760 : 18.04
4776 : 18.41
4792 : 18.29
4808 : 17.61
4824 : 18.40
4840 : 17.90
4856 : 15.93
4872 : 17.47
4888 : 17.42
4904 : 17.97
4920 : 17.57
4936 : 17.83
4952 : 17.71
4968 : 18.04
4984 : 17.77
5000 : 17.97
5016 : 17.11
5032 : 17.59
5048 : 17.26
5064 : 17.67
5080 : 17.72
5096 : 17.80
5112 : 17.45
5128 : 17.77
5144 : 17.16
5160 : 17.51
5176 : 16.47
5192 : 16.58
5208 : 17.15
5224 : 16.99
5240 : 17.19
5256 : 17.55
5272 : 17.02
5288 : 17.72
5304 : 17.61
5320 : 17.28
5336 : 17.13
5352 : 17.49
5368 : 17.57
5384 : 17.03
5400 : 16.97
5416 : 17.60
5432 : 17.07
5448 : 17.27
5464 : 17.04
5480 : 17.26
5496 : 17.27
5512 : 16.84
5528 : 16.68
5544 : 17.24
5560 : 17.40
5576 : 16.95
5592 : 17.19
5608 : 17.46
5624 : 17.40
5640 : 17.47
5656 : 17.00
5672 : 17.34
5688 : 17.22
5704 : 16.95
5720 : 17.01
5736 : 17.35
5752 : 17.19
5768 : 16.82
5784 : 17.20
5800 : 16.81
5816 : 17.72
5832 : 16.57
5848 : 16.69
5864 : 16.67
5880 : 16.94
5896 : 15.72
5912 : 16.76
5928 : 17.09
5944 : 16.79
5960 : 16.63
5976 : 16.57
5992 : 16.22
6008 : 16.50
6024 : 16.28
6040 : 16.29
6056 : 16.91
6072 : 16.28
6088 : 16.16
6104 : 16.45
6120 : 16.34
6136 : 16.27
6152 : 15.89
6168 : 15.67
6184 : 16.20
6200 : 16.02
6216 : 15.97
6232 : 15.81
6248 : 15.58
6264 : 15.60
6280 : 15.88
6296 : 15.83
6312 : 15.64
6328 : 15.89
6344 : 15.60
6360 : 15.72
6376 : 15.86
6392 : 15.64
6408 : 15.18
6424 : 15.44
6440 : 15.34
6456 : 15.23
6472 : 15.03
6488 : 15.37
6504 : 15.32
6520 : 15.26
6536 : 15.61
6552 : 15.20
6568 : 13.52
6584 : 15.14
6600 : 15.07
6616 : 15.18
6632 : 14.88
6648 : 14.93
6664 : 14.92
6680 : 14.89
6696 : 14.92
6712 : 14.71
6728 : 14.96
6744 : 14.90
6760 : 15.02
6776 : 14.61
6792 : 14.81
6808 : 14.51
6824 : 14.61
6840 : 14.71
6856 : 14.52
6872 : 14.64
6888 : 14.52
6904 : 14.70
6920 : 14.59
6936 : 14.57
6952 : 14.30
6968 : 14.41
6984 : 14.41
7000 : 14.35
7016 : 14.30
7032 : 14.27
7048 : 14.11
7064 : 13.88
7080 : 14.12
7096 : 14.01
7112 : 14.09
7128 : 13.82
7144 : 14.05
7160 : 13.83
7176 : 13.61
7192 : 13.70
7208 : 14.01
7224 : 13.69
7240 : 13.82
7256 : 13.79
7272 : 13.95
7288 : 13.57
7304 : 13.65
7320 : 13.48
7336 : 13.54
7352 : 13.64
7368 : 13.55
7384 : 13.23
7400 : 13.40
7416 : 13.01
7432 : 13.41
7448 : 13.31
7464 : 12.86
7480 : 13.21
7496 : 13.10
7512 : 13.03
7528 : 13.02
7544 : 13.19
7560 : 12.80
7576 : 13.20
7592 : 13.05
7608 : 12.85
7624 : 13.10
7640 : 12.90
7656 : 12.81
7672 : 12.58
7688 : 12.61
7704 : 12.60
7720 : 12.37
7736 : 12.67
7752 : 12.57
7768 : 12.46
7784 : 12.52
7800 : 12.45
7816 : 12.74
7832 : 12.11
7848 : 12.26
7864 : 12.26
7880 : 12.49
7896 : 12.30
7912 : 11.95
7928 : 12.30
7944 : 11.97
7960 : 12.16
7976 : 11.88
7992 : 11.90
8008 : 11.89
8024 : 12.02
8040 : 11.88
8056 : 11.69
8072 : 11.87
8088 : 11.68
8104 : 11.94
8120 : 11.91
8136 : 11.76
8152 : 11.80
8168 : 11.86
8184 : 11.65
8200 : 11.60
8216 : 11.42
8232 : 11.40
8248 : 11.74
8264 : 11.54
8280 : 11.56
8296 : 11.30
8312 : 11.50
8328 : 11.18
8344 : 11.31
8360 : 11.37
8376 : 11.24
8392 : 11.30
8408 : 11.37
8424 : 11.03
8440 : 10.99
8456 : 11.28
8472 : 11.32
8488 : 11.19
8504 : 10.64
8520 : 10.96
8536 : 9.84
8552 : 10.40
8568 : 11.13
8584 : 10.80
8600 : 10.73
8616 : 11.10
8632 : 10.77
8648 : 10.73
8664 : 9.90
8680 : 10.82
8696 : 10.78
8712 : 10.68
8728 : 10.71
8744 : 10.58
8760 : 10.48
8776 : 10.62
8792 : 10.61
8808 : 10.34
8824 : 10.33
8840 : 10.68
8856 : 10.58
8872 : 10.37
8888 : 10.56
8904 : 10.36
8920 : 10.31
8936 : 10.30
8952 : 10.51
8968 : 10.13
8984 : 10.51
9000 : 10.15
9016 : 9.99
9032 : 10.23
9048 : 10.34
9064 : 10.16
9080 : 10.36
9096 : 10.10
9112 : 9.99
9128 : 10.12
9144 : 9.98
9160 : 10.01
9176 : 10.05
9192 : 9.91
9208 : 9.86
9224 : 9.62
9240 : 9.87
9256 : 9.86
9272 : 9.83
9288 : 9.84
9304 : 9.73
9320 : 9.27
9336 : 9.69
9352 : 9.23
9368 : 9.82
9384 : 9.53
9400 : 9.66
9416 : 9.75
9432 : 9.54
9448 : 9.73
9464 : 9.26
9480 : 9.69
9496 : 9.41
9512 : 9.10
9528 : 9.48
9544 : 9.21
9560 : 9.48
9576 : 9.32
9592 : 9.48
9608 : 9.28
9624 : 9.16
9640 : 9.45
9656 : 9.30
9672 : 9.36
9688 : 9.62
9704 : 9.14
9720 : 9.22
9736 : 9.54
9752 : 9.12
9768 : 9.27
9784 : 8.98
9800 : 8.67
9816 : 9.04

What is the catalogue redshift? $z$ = 0.000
